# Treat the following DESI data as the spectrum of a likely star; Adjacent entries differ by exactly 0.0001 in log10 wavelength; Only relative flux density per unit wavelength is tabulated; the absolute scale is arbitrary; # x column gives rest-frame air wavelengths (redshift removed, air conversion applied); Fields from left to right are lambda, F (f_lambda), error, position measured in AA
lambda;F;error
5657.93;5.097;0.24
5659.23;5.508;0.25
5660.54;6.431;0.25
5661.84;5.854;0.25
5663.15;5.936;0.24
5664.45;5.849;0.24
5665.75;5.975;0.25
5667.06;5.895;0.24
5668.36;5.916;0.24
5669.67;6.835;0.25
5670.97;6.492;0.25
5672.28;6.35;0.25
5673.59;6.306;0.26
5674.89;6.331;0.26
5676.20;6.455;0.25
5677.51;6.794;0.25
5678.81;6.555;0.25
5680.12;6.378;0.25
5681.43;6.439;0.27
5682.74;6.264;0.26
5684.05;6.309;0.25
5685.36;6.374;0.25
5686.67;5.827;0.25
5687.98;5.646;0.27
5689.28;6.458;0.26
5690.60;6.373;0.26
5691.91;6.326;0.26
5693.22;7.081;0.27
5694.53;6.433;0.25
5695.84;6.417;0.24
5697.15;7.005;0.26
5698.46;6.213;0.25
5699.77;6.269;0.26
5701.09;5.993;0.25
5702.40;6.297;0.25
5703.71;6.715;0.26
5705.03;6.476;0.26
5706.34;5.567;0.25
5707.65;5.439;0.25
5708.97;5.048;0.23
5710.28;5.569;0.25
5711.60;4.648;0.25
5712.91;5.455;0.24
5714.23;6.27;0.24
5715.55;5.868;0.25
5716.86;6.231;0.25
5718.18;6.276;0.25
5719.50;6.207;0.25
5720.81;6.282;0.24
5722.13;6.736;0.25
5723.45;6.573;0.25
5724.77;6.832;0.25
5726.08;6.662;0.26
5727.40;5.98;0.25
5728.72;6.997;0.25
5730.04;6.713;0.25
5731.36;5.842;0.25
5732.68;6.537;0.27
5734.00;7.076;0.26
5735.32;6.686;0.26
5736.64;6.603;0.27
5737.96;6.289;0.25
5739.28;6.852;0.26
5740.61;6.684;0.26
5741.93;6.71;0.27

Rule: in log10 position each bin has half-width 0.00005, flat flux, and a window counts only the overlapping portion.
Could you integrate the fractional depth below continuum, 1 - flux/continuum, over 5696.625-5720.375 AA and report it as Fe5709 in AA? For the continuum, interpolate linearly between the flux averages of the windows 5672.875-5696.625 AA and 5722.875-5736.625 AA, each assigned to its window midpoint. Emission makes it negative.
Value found 1.9 AA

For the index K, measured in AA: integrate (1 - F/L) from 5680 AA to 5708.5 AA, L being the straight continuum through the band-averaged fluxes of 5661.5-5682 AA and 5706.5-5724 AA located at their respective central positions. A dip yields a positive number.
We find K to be -1.0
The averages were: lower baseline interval 6.28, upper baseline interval 5.88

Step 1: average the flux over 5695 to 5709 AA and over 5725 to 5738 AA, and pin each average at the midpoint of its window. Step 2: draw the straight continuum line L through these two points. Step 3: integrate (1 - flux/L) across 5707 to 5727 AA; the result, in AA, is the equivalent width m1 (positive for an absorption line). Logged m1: 1.2 AA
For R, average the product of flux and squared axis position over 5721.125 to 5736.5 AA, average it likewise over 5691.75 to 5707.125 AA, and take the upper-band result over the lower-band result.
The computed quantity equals 1.04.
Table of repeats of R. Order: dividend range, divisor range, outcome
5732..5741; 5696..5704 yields 1.05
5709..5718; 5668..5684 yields 0.89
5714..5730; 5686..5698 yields 1.02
